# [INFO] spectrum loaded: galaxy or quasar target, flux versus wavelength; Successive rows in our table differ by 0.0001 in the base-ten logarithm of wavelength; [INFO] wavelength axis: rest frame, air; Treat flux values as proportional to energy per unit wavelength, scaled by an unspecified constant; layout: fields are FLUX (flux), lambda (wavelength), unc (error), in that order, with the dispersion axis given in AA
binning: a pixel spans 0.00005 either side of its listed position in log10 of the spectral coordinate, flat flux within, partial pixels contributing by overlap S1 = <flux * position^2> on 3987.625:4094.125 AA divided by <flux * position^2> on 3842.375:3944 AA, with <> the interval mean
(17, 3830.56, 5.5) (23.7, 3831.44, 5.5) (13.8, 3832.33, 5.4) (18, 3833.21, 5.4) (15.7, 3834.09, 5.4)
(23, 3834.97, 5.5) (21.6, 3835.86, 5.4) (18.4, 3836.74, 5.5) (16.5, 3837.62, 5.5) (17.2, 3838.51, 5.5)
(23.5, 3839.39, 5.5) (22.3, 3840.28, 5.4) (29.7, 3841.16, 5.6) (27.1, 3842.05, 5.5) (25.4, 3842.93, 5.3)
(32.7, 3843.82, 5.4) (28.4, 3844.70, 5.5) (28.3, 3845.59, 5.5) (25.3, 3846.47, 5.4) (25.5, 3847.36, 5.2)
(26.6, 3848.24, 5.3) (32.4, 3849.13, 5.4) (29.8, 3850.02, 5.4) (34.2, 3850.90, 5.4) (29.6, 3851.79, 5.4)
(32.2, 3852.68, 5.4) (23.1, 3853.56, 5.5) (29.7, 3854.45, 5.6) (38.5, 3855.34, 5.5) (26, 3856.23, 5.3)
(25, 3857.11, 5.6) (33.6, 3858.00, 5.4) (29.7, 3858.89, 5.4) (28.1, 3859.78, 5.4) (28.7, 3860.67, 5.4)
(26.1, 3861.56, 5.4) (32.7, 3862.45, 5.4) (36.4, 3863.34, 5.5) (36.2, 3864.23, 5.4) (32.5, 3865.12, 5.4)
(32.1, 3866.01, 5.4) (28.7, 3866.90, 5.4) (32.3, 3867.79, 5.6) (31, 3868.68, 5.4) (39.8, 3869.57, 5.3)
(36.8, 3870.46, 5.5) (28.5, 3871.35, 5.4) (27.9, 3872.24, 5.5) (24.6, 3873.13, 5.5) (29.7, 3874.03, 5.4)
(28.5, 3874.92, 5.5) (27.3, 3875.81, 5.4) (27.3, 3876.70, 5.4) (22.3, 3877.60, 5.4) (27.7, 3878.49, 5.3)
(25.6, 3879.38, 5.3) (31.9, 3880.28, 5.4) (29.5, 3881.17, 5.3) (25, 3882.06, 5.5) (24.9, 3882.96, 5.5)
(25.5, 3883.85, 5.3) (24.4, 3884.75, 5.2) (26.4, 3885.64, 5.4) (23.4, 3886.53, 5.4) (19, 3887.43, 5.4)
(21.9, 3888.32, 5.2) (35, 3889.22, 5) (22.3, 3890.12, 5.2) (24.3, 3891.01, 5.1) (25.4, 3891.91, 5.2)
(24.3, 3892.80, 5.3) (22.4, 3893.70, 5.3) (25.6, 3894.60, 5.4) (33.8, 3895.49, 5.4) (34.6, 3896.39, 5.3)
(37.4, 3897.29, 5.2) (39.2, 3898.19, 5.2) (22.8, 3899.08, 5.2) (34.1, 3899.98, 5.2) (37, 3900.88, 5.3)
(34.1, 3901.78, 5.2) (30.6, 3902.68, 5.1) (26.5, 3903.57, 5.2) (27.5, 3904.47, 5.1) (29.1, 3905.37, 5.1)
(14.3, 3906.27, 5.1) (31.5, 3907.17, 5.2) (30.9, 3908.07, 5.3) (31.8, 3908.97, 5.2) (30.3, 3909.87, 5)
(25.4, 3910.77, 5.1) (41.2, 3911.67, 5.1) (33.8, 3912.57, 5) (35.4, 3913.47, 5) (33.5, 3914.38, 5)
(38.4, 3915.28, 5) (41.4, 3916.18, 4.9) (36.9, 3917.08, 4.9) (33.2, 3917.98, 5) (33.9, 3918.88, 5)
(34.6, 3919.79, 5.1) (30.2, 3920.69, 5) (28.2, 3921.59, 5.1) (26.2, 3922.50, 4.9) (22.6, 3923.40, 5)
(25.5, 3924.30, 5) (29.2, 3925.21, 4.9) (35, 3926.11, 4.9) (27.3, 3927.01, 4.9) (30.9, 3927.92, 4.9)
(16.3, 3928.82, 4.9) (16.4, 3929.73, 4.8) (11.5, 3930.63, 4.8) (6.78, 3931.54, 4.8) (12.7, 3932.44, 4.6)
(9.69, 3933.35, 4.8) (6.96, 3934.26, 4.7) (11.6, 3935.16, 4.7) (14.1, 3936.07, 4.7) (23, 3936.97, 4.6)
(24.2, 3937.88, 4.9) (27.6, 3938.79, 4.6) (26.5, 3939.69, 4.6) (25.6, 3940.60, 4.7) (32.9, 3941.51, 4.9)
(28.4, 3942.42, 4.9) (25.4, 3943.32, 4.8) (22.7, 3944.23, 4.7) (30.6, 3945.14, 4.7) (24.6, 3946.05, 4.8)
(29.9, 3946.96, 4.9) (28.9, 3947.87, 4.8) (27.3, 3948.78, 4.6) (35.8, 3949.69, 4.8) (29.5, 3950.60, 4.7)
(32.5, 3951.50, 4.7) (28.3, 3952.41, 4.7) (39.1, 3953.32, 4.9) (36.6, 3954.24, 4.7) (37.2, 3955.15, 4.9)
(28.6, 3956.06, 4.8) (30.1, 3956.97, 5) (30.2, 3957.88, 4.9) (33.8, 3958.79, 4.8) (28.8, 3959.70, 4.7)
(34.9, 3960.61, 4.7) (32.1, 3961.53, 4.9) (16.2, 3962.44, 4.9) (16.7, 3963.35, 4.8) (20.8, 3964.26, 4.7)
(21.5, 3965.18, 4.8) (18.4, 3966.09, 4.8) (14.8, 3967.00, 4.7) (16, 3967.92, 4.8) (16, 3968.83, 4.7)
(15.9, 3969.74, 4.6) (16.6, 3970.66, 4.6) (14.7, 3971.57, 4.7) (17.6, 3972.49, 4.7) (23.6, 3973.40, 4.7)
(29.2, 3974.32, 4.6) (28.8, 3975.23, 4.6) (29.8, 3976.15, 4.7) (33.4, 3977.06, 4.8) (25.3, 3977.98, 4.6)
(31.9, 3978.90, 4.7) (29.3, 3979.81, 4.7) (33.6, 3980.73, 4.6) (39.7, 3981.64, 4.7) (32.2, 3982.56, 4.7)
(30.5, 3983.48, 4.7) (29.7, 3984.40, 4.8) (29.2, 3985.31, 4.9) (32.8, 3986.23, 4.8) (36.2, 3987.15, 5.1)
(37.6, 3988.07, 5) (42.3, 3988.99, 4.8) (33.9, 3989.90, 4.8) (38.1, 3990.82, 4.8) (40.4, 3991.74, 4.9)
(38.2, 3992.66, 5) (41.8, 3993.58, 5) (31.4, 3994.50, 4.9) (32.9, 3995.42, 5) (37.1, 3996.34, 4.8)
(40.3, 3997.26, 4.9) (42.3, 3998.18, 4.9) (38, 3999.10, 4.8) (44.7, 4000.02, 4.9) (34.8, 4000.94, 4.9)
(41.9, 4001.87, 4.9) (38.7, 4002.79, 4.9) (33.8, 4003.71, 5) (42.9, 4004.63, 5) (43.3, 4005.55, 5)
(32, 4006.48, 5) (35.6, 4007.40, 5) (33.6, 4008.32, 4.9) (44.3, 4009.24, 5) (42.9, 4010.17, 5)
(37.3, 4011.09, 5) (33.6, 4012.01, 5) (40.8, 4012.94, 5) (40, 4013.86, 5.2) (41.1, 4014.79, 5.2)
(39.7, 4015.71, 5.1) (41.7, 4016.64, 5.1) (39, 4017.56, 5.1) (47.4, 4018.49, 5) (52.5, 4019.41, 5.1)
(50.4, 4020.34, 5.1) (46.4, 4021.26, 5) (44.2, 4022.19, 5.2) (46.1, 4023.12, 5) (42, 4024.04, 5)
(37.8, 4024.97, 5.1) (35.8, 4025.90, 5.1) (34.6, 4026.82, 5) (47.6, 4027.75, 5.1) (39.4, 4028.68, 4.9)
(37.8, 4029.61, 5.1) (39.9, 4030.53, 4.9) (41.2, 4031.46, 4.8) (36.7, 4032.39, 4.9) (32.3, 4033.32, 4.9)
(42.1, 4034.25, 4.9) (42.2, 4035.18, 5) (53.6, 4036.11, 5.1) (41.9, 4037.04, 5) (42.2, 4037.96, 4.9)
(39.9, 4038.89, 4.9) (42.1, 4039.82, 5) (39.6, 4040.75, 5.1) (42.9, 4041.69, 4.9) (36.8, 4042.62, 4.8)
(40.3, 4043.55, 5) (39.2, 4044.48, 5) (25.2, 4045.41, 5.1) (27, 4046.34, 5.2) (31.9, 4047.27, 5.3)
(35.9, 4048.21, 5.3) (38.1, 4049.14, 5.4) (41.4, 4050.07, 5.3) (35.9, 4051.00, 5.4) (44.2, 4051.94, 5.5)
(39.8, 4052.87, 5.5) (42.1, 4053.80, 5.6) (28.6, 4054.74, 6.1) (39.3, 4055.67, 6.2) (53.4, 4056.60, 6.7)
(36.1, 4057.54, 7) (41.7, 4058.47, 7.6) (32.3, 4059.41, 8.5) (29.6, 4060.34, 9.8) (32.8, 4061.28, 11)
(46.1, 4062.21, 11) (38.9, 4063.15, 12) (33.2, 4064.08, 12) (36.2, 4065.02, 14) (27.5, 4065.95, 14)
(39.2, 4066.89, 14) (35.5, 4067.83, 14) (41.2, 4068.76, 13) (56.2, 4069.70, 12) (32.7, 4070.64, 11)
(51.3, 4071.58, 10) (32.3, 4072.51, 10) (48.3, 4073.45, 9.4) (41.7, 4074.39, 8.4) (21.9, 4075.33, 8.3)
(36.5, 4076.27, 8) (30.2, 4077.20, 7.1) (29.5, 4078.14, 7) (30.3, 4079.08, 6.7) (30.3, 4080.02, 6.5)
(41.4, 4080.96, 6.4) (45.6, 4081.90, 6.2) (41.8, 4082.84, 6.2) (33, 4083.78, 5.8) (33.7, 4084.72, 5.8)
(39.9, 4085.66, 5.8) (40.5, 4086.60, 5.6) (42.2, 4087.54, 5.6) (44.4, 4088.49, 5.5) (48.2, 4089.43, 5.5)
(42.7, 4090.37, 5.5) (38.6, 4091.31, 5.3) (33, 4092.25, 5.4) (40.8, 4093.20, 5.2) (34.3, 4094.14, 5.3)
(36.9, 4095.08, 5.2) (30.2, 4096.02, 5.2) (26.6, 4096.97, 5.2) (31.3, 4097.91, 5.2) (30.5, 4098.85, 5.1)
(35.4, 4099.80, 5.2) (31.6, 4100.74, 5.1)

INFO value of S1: 1.5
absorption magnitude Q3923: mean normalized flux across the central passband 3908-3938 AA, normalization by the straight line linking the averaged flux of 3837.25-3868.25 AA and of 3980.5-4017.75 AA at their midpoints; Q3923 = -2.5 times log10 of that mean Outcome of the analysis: 0.25 mag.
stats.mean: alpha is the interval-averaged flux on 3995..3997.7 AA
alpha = 36.8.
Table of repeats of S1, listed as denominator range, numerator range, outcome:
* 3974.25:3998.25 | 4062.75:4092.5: 1.16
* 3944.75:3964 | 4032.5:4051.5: 1.34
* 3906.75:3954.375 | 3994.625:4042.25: 1.55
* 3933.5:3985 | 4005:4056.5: 1.58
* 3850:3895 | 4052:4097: 1.47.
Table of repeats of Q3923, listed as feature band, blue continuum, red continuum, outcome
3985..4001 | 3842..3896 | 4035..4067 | -0.07 mag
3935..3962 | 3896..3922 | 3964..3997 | 0.06 mag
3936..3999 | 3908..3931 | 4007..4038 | 0.21 mag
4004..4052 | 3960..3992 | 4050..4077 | -0.18 mag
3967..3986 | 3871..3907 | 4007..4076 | 0.31 mag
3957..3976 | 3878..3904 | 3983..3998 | 0.44 mag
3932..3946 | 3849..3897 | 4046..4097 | 0.42 mag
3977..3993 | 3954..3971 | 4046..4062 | -0.23 mag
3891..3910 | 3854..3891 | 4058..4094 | 0.02 mag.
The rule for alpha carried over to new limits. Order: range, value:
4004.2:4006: 43.2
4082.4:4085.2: 36.1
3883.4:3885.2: 25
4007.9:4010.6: 40.3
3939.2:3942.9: 28.4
